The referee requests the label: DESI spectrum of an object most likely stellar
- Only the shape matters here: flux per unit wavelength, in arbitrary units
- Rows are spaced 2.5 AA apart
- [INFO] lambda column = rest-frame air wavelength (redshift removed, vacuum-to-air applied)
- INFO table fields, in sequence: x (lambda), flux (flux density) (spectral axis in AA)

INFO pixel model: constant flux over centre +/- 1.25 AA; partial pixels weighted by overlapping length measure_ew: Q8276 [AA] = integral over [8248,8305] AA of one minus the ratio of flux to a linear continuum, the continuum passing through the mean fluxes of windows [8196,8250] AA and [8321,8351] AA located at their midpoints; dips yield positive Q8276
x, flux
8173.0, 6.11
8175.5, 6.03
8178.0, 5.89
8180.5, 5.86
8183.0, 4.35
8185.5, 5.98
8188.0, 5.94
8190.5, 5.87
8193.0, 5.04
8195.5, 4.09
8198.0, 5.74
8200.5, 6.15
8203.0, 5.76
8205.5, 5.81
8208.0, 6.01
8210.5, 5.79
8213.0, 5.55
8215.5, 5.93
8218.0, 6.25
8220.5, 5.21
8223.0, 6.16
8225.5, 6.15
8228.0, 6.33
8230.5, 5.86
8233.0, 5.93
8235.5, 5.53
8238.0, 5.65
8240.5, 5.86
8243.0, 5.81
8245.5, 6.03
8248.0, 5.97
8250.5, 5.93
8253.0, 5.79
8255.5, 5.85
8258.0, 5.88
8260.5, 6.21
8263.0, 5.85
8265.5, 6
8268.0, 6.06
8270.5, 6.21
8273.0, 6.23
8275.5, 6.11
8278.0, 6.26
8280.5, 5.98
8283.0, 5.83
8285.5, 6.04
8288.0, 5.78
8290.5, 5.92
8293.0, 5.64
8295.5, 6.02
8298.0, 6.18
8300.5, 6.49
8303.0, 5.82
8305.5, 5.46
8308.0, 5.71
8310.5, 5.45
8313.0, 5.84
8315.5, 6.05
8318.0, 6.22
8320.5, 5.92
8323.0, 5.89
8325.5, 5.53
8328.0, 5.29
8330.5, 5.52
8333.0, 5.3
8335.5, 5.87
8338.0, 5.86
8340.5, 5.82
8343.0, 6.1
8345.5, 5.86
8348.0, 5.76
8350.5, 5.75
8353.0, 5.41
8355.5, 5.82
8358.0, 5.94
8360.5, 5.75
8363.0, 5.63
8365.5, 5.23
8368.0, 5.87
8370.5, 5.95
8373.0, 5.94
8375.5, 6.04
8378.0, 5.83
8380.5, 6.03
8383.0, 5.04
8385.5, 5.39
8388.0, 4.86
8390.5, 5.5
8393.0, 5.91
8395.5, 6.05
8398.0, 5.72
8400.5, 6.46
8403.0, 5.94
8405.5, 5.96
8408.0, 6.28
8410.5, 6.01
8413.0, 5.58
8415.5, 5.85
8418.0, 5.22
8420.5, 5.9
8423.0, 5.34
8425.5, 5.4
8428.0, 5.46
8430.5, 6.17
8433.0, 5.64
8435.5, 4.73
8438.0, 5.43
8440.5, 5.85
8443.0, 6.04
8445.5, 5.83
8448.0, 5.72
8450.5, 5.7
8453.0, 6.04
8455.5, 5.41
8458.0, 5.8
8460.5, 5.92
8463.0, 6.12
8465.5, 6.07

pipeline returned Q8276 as -2.0 AA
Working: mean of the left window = 5.86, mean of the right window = 5.72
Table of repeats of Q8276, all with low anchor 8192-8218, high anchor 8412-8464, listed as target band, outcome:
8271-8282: -0.98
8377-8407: -0.35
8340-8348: -0.36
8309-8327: -0.59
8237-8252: -0.65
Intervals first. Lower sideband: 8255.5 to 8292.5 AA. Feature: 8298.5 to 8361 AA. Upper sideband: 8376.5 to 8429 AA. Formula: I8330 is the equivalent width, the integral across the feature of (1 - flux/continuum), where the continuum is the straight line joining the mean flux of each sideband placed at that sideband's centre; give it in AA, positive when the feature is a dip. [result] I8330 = 1.02 AA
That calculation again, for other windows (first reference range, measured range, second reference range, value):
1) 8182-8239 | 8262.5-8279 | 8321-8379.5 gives -1.13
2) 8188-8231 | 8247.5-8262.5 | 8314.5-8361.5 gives -0.46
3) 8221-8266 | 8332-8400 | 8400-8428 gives 1.13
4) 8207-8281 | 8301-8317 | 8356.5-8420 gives 0.26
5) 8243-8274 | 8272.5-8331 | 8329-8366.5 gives -0.28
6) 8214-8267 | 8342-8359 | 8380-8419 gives -0.03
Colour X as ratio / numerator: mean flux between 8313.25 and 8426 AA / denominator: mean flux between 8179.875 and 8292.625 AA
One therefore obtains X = 1.0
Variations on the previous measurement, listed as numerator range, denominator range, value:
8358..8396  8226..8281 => 0.95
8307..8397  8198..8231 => 0.97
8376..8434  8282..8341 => 0.99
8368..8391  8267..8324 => 0.95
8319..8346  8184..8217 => 1.01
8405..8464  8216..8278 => 0.96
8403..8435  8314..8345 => 0.99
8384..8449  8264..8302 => 0.94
